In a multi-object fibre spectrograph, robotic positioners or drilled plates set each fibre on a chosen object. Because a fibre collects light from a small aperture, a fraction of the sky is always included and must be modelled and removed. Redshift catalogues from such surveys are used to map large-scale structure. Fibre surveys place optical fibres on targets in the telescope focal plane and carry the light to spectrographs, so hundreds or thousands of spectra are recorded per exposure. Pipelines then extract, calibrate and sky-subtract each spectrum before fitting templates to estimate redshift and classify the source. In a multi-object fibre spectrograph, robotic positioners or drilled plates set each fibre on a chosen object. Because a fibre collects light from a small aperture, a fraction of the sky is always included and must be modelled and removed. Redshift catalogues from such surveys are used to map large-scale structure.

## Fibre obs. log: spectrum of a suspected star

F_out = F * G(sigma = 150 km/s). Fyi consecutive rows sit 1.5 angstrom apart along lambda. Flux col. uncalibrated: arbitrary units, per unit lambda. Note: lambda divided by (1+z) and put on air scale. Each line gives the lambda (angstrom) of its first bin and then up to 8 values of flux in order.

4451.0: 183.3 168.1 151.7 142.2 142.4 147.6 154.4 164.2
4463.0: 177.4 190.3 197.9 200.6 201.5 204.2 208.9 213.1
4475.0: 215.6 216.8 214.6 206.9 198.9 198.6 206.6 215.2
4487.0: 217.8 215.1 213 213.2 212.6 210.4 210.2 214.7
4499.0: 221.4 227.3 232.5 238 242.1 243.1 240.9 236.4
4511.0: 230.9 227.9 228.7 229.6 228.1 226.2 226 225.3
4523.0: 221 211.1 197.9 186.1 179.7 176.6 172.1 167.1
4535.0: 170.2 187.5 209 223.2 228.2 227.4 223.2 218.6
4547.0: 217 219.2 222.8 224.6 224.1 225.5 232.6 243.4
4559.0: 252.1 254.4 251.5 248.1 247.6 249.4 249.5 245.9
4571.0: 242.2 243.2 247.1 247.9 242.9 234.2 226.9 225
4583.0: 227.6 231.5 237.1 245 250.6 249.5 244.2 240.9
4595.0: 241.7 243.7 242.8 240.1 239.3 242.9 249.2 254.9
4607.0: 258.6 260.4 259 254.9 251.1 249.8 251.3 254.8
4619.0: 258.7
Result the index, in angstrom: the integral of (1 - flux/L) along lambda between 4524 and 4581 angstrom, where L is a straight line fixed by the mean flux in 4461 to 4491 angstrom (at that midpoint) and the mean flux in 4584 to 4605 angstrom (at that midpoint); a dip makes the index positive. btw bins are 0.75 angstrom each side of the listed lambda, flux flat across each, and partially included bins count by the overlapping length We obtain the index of 1.7 angstrom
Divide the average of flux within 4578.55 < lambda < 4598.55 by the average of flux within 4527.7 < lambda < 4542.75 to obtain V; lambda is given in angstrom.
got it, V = 1.24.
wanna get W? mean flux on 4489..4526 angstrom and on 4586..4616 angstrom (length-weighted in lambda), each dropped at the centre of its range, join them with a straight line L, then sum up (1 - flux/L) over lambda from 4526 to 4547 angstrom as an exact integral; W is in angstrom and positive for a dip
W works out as 3.06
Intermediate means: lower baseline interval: 225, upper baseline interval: 248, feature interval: 198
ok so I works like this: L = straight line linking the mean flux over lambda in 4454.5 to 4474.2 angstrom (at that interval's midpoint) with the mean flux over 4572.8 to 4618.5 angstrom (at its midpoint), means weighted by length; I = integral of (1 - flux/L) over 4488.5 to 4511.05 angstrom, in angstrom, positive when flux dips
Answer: -3.2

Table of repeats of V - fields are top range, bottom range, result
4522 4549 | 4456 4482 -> 1.06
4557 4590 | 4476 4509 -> 1.11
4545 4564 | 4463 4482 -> 1.14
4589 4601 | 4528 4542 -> 1.27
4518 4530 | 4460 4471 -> 1.11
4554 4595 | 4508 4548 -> 1.15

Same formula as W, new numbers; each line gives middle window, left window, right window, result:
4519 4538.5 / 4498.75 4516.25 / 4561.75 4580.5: 3.5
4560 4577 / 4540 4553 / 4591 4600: -1.2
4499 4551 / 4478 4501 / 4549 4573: 2.3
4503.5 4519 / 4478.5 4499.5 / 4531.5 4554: -1.7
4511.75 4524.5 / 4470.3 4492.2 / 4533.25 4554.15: -0.8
